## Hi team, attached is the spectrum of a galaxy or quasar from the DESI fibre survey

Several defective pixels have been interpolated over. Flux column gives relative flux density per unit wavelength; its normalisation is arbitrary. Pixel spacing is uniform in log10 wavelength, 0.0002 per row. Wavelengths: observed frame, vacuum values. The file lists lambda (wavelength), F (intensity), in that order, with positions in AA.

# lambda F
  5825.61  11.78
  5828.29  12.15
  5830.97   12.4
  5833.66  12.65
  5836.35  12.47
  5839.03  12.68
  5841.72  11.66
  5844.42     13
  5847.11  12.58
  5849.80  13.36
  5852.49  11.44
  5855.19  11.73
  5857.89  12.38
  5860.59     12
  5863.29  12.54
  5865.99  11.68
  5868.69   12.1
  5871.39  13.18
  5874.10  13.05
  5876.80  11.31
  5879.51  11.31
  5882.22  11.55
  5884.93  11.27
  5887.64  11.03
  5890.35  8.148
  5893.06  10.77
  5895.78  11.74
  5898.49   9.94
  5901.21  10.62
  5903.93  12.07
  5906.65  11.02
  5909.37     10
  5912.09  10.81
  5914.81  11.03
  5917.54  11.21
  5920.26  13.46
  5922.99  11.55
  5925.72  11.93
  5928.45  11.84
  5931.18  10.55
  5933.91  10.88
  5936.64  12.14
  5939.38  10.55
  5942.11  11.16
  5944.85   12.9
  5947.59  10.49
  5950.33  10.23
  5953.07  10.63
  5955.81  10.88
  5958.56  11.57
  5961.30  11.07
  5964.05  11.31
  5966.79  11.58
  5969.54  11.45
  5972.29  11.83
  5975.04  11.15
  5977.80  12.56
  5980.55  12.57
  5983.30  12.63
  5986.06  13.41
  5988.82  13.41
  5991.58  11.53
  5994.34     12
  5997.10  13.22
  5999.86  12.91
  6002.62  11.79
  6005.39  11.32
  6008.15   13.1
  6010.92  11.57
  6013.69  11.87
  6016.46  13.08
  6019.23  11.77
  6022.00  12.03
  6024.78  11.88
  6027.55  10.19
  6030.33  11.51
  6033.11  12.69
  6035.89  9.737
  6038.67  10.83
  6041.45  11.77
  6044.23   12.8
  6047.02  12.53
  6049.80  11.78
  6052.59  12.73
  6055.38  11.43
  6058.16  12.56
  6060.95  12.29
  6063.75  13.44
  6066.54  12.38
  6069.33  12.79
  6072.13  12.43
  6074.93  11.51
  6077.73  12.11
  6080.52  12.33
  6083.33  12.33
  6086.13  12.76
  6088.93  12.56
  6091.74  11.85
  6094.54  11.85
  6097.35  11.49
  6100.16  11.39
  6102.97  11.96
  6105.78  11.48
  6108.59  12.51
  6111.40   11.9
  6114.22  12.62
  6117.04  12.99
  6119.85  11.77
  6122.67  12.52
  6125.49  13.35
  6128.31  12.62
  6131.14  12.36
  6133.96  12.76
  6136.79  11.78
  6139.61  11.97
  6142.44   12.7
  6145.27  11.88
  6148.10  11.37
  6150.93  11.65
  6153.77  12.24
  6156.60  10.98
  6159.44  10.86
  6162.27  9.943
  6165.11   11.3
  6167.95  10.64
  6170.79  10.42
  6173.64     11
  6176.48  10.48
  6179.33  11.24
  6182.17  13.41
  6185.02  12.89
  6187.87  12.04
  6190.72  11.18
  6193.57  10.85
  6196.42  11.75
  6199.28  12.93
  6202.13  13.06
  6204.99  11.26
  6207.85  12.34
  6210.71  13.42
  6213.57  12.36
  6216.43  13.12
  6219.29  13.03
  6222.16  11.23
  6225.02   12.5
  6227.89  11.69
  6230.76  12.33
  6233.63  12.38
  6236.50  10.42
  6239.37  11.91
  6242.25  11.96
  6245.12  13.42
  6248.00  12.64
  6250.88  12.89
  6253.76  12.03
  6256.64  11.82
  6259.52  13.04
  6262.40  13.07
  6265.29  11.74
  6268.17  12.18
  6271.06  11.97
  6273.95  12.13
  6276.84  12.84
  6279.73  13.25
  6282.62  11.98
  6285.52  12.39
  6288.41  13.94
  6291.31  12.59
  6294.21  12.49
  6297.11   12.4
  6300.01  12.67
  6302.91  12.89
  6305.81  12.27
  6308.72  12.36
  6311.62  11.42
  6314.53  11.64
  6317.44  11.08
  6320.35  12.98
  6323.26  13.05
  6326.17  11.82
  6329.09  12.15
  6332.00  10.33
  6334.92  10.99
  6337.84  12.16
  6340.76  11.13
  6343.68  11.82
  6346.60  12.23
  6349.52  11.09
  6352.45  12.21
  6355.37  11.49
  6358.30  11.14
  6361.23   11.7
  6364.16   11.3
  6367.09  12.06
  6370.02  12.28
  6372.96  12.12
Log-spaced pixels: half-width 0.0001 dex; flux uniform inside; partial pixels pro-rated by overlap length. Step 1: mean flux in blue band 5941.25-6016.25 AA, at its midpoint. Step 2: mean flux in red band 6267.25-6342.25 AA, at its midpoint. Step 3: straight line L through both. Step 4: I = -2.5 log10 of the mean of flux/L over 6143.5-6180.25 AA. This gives 0.091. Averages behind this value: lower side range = 11.9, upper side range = 12.2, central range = 11.1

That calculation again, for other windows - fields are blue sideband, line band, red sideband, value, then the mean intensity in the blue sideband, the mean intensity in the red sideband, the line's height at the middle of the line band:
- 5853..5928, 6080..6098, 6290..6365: -0.047 mag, 11.5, 11.9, 11.7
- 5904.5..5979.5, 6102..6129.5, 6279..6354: -0.061 mag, 11.3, 12.1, 11.7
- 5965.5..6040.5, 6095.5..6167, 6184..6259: 0.017 mag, 12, 12.2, 12.1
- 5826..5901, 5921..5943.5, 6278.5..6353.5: 0.046 mag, 11.8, 12.1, 11.9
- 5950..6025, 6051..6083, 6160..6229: -0.040 mag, 12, 11.8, 11.9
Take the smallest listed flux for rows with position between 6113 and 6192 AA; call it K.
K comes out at 9.943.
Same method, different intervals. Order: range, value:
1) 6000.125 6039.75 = 9.737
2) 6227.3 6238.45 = 10.42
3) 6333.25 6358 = 10.99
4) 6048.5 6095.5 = 11.43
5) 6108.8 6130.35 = 11.77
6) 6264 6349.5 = 10.33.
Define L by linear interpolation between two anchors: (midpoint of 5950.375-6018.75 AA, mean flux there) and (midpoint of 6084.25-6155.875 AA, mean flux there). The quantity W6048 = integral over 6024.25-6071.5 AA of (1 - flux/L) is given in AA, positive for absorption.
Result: 0.38 AA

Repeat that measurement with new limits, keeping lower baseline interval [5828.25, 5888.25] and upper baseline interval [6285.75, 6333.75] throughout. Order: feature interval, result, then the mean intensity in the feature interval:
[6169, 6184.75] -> 1.0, 11.4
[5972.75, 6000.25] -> -0.7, 12.5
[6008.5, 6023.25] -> 0.1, 12.1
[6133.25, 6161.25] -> 1.0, 11.8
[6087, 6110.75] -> 0.6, 11.9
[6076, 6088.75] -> -0.2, 12.4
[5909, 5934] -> 1.6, 11.4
